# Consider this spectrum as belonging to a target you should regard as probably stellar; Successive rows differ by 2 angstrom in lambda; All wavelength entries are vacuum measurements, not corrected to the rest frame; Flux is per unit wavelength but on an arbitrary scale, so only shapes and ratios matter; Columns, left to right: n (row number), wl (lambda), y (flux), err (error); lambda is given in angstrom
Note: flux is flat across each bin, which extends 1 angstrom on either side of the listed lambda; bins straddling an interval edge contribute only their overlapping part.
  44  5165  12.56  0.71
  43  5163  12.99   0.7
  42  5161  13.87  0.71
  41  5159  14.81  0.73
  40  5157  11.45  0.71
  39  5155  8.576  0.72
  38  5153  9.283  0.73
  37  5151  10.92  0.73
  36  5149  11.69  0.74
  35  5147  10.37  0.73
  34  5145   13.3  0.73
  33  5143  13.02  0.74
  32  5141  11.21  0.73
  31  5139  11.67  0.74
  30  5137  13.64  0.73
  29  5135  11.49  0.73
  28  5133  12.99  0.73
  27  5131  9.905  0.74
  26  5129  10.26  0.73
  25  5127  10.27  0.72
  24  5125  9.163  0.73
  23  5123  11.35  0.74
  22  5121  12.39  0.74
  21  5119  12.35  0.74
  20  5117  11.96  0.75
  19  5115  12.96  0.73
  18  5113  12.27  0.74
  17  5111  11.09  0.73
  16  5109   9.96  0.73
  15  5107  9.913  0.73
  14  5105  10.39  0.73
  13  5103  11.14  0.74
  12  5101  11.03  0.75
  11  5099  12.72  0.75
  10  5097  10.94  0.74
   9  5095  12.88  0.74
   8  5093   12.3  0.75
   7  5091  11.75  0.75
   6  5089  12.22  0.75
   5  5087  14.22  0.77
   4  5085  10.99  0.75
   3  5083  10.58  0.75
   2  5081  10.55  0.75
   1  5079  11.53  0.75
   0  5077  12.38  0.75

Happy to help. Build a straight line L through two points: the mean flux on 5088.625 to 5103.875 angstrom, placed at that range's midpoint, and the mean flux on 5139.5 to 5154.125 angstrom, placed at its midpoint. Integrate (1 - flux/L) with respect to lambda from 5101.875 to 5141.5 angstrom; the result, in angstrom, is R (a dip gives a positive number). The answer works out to 1.0 angstrom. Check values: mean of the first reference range 11.9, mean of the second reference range 11.4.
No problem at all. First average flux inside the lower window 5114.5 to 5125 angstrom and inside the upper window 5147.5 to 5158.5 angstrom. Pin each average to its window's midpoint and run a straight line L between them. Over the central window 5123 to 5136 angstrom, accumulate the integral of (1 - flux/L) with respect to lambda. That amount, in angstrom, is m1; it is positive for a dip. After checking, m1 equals 0.9 angstrom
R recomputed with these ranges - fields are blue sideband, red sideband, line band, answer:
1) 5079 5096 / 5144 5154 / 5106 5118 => 0.2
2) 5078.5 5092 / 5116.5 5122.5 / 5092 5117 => 1.0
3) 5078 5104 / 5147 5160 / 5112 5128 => -0.2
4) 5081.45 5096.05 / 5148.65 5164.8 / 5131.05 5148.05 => -0.4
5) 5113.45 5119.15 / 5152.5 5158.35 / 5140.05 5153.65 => -1.1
